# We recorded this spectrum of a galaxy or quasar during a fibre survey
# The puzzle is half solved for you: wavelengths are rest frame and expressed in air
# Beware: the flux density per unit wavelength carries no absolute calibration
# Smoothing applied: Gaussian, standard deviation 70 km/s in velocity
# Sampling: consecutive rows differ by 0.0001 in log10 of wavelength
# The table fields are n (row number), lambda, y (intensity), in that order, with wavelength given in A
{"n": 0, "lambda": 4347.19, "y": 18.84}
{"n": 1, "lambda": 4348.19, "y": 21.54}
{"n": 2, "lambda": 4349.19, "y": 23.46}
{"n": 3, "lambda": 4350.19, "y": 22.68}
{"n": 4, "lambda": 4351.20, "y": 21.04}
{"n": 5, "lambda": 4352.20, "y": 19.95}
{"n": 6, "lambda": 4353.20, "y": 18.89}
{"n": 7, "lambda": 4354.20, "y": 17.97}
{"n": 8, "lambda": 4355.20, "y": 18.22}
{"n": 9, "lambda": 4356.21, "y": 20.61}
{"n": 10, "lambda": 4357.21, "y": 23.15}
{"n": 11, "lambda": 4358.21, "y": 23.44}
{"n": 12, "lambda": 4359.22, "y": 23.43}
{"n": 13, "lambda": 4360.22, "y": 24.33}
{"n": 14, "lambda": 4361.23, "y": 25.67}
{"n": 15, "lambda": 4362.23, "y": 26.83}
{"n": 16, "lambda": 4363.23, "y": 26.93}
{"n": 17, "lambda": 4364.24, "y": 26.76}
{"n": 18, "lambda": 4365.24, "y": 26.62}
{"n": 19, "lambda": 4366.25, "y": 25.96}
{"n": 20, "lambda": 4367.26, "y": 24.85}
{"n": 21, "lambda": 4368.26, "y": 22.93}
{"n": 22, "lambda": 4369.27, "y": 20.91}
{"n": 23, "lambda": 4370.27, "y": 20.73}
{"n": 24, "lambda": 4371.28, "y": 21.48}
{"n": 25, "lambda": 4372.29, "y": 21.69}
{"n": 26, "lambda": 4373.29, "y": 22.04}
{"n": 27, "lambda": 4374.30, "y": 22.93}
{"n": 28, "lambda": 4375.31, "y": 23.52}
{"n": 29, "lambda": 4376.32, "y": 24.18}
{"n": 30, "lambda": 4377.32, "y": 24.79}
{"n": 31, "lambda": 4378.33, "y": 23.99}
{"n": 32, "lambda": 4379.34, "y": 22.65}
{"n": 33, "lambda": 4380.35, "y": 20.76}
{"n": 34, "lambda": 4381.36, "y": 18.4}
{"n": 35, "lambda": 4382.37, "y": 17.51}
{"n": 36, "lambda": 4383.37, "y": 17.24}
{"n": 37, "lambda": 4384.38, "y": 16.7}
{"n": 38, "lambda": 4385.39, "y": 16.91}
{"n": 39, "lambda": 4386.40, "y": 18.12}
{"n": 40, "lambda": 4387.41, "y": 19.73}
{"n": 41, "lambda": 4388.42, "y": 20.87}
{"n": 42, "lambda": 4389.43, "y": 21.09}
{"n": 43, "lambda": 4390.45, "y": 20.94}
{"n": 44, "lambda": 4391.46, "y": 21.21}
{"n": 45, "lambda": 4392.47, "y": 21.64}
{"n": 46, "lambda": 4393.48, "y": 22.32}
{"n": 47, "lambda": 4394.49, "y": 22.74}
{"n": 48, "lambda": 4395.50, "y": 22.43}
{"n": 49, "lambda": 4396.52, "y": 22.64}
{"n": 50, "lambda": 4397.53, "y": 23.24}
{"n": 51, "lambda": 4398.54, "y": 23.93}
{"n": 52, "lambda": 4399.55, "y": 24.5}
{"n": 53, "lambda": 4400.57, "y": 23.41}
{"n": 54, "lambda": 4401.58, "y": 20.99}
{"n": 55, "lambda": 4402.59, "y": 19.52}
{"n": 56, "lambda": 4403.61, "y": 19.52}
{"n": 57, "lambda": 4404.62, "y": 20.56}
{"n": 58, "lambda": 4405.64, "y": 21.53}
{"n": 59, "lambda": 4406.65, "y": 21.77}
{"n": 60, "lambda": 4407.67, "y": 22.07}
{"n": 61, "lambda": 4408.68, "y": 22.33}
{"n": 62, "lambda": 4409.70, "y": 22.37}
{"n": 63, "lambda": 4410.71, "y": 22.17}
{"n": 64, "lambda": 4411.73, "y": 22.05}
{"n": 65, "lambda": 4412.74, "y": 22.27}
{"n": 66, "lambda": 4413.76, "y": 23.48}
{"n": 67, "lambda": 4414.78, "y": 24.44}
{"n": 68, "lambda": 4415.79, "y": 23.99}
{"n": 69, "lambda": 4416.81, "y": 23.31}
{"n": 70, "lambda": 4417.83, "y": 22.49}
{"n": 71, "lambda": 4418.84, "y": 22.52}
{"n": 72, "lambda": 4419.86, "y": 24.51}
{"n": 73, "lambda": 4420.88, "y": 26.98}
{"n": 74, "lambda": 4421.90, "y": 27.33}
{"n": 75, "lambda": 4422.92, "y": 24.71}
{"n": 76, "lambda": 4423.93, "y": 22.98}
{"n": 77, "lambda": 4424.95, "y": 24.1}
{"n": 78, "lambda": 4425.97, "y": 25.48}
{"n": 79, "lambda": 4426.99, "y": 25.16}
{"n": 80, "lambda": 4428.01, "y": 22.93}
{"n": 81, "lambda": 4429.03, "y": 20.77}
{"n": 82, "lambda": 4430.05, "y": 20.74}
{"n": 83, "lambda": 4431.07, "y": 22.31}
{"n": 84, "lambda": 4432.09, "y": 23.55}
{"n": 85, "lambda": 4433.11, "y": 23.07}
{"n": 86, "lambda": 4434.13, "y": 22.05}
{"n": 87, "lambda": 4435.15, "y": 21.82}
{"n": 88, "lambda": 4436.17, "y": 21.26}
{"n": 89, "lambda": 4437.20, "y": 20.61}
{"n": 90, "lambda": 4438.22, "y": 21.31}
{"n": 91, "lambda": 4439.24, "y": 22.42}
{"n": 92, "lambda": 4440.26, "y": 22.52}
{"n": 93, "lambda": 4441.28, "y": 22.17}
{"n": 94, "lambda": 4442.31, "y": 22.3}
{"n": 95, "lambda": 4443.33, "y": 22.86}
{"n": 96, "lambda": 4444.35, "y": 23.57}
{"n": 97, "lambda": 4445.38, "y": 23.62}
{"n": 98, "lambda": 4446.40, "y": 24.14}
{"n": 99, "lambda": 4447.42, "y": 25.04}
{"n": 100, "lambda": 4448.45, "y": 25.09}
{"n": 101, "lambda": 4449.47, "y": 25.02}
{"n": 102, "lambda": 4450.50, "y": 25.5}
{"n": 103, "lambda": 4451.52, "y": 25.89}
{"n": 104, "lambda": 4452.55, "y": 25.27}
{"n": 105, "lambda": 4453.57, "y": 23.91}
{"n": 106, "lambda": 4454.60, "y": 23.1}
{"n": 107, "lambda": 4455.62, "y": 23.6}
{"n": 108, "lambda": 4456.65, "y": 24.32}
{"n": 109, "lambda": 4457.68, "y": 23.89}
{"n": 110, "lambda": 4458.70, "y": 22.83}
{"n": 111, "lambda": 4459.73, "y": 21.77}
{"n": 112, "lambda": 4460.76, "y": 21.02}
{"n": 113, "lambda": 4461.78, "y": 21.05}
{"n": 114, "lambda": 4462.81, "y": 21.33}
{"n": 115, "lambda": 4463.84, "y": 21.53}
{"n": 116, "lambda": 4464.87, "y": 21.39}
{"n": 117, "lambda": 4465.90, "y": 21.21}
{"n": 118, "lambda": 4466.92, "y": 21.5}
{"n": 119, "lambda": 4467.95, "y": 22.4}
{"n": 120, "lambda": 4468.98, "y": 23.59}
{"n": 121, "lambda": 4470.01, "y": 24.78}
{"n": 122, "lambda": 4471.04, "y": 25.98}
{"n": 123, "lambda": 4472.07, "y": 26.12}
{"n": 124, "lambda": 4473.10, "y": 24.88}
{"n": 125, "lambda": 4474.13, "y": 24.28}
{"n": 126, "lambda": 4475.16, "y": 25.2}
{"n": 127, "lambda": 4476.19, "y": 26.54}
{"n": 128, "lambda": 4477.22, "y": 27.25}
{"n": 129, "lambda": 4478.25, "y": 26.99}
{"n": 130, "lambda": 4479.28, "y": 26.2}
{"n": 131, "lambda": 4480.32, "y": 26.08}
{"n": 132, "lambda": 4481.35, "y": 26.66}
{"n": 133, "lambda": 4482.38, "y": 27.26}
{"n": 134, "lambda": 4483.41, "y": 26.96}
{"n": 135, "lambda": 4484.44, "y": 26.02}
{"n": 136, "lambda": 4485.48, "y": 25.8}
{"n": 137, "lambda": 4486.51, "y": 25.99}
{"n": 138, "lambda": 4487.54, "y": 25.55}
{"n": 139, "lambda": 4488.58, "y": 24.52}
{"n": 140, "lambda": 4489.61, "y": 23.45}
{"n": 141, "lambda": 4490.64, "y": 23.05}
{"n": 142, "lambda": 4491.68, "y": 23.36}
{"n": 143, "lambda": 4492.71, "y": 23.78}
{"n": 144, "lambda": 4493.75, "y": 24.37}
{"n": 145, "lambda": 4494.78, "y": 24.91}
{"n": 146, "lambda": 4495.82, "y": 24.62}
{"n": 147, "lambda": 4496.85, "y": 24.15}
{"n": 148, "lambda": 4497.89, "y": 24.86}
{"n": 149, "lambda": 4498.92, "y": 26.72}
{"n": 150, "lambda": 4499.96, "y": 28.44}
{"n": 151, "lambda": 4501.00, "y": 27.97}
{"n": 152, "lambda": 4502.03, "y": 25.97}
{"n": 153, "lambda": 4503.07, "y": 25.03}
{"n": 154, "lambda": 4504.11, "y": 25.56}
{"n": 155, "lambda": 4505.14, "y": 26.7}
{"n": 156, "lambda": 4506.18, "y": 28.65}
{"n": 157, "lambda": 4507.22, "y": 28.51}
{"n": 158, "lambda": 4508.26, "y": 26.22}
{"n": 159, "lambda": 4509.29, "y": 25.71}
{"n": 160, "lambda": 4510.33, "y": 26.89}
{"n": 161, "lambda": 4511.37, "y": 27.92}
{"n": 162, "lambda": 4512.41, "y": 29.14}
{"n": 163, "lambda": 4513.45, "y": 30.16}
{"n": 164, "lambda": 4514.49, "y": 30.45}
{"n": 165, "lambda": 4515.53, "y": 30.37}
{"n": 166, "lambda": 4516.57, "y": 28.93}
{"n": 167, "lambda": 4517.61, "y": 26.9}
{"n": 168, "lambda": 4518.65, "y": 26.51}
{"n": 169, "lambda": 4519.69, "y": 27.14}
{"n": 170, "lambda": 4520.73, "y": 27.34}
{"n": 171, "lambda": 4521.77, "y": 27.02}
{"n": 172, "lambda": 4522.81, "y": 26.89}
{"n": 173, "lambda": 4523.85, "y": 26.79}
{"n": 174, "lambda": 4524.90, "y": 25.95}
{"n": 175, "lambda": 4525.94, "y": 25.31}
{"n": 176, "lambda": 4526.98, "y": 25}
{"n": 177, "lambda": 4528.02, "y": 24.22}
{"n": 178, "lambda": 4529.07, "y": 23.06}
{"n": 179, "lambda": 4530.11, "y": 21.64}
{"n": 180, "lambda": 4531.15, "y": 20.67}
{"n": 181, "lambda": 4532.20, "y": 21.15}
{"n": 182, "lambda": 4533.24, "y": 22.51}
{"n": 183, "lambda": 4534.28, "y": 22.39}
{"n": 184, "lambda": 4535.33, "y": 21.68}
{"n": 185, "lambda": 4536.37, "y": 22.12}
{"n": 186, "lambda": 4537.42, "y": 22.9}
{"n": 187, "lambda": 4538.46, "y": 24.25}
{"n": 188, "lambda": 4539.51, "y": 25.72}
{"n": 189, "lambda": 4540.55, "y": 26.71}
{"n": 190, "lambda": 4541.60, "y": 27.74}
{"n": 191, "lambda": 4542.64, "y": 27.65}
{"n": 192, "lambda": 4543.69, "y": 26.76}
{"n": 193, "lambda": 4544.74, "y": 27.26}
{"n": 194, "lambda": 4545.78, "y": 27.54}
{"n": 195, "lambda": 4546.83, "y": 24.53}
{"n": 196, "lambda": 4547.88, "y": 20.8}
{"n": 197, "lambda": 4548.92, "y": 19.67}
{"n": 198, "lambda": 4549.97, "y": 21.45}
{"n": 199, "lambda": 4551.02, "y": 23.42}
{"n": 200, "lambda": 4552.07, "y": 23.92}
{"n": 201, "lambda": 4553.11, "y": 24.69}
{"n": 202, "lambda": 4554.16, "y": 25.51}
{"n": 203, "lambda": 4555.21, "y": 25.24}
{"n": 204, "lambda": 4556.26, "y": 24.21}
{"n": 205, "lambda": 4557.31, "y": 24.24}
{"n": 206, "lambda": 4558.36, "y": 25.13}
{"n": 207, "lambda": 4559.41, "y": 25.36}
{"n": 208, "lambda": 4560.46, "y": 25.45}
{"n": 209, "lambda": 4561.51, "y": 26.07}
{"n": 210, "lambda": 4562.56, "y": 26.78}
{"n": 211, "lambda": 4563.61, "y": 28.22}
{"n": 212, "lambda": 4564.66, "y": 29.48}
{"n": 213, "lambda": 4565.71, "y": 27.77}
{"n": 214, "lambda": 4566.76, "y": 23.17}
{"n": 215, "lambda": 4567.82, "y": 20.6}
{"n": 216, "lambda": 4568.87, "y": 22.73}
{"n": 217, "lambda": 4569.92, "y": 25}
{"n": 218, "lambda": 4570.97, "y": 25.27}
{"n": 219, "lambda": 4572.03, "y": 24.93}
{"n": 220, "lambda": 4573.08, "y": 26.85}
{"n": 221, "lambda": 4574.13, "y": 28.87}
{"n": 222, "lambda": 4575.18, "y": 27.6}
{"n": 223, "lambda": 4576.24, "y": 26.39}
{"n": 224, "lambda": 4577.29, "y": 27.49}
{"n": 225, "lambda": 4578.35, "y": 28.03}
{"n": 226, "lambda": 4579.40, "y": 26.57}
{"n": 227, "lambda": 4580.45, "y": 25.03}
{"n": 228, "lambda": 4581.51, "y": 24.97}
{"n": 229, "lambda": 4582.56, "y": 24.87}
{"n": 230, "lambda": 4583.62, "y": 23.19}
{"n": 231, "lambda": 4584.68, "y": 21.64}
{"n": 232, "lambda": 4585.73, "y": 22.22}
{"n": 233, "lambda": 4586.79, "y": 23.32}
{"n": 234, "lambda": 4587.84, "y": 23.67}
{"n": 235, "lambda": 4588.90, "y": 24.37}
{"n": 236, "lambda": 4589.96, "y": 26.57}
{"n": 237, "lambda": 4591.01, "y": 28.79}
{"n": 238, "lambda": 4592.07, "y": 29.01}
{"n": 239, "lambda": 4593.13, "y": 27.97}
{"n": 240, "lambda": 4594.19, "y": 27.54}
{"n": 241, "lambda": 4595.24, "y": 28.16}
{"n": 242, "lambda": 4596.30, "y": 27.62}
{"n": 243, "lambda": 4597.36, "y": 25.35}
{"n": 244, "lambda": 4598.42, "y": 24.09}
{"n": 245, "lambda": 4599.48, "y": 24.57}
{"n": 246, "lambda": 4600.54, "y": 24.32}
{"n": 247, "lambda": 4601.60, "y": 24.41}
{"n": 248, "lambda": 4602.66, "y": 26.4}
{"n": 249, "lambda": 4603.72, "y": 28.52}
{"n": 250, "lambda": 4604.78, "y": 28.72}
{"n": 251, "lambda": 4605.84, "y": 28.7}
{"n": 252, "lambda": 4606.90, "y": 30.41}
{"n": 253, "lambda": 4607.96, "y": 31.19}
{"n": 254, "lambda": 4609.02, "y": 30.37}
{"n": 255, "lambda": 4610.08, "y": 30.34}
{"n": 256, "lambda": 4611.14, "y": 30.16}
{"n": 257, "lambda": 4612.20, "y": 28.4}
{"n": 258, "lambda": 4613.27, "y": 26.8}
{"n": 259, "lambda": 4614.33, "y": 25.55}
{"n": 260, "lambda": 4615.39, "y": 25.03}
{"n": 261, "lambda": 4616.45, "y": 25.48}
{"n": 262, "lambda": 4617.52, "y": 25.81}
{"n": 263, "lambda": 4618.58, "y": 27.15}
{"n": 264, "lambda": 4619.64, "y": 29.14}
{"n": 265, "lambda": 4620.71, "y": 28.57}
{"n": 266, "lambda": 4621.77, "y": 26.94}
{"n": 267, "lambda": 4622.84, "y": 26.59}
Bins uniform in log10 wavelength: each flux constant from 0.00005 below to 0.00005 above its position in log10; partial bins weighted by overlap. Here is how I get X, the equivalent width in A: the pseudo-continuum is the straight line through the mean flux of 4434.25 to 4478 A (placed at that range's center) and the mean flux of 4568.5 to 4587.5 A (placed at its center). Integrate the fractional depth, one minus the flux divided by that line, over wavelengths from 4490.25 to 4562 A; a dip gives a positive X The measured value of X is -2.7 A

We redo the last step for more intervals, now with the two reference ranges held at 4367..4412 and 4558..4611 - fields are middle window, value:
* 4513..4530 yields -1.45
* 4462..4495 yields -1.28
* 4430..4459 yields -0.53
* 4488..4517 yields -2.55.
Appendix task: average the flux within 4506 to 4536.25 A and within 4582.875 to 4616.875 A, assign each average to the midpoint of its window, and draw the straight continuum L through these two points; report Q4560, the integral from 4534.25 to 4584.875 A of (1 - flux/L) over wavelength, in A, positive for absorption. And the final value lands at 2.28 A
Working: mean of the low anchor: 26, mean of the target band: 25.1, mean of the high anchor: 26.6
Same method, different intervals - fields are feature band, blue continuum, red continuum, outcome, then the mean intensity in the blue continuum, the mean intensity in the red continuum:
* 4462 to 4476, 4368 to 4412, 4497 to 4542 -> 0.4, 21.4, 25.9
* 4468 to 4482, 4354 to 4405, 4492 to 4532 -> -0.3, 22.1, 26.3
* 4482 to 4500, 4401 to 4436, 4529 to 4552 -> -1.4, 22.8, 23.7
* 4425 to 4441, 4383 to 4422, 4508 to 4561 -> 0.2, 21.9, 25.3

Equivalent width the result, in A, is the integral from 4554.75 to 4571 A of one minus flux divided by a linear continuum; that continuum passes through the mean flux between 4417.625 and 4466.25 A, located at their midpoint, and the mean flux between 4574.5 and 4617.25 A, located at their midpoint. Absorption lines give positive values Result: 0.36 A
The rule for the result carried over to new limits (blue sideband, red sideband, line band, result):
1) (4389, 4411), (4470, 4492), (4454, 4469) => 1.49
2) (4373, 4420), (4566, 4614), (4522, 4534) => 0.43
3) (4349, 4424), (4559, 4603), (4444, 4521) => -4.20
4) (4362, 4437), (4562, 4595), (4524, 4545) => 0.62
